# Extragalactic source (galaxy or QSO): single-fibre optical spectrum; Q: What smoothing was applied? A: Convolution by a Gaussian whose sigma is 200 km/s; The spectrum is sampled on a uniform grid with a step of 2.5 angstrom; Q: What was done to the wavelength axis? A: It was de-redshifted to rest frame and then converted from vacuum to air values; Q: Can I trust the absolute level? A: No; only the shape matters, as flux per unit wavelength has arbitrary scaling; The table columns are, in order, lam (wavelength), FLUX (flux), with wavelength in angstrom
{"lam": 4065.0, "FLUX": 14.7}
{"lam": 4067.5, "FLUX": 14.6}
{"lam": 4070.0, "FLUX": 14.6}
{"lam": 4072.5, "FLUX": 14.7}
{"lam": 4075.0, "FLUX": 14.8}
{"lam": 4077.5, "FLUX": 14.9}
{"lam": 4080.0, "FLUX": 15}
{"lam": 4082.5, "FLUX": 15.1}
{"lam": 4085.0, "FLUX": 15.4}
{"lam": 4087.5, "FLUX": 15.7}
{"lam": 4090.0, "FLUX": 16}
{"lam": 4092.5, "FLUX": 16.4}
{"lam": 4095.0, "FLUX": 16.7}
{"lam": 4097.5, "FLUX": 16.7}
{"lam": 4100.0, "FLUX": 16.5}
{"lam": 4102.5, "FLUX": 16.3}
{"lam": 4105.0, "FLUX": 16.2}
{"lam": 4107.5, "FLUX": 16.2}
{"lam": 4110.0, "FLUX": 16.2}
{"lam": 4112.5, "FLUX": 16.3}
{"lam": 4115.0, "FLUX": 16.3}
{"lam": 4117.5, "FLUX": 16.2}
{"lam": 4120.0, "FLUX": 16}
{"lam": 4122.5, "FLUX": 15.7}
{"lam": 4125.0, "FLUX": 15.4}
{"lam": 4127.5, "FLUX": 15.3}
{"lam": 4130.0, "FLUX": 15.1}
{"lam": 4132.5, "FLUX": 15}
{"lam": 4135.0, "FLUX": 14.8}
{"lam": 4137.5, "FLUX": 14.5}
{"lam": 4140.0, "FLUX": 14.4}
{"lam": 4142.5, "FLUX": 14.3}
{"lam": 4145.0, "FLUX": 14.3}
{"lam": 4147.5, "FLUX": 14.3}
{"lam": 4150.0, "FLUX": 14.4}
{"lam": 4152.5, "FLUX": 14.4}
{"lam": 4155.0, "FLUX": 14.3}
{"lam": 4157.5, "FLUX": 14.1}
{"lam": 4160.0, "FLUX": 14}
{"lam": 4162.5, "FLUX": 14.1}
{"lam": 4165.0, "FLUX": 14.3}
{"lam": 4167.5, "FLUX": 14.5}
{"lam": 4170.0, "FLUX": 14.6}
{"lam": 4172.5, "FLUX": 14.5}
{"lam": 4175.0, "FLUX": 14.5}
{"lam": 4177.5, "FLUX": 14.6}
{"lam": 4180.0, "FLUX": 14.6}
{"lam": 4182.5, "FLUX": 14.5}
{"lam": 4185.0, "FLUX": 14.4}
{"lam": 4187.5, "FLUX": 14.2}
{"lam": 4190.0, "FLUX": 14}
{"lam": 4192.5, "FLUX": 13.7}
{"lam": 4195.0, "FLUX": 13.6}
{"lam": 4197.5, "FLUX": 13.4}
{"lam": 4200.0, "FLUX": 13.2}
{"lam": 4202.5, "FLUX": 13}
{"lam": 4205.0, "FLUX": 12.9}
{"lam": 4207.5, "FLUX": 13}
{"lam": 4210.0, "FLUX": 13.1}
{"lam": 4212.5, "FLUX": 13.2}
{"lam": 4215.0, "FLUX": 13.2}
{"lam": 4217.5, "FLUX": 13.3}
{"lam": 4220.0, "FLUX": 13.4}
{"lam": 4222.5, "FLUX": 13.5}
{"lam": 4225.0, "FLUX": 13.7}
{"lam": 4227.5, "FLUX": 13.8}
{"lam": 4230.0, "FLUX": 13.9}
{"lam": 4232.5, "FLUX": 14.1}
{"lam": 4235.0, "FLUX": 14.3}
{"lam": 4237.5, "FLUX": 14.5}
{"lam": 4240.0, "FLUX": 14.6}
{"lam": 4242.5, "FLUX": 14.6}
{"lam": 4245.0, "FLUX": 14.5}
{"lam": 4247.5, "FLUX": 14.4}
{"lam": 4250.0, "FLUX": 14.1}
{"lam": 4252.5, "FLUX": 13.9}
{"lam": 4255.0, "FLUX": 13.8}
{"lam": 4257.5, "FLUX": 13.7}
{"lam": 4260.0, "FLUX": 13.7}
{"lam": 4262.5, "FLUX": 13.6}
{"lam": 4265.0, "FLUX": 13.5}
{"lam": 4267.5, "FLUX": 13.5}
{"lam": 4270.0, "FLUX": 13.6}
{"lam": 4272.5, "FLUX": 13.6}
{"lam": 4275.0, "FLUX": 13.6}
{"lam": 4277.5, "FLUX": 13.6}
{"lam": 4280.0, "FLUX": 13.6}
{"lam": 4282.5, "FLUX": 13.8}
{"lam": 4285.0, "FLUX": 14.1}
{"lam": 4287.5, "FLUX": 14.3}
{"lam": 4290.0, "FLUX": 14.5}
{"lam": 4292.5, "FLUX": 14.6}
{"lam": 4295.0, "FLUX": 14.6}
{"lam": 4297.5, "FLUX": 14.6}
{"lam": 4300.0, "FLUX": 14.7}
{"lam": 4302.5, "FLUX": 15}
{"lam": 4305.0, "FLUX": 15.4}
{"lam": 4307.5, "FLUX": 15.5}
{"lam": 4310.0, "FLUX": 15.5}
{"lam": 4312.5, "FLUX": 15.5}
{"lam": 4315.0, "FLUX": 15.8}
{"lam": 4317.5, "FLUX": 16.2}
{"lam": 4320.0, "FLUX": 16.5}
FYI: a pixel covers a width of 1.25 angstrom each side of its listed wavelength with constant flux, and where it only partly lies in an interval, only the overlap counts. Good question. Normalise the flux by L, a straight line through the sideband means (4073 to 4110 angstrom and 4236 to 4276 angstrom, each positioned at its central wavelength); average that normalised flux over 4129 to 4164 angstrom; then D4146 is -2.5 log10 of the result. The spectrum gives 0.06 mag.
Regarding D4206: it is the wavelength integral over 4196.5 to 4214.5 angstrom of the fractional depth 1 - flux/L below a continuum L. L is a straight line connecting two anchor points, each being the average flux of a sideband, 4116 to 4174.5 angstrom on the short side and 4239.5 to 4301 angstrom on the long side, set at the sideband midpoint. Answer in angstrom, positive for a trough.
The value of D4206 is 1.60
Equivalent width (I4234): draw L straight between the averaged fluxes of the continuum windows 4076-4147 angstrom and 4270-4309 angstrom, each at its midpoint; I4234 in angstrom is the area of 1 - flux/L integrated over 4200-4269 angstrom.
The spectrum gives 4.7 angstrom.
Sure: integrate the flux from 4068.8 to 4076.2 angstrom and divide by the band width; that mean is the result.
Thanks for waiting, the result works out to 14.7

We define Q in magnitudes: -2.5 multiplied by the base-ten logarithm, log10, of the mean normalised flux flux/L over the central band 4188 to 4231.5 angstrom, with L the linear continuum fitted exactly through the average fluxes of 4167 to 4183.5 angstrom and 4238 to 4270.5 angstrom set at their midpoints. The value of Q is 0.069 mag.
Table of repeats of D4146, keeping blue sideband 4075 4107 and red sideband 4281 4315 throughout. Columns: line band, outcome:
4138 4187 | 0.08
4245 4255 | 0.07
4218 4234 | 0.11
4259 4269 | 0.11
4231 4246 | 0.05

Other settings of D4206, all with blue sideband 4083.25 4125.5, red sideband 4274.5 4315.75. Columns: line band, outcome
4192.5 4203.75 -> 1.5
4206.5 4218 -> 1.6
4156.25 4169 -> 1.2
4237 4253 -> 0.7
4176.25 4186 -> 0.6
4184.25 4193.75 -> 0.9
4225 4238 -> 0.9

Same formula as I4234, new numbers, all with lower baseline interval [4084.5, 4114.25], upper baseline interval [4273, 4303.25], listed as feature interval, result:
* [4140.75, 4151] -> 0.9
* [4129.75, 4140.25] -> 0.7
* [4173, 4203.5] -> 2.6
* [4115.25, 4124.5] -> 0.0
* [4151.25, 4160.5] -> 0.8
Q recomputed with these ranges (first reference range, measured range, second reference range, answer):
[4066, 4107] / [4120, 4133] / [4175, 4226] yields -0.033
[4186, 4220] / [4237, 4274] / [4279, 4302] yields -0.001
